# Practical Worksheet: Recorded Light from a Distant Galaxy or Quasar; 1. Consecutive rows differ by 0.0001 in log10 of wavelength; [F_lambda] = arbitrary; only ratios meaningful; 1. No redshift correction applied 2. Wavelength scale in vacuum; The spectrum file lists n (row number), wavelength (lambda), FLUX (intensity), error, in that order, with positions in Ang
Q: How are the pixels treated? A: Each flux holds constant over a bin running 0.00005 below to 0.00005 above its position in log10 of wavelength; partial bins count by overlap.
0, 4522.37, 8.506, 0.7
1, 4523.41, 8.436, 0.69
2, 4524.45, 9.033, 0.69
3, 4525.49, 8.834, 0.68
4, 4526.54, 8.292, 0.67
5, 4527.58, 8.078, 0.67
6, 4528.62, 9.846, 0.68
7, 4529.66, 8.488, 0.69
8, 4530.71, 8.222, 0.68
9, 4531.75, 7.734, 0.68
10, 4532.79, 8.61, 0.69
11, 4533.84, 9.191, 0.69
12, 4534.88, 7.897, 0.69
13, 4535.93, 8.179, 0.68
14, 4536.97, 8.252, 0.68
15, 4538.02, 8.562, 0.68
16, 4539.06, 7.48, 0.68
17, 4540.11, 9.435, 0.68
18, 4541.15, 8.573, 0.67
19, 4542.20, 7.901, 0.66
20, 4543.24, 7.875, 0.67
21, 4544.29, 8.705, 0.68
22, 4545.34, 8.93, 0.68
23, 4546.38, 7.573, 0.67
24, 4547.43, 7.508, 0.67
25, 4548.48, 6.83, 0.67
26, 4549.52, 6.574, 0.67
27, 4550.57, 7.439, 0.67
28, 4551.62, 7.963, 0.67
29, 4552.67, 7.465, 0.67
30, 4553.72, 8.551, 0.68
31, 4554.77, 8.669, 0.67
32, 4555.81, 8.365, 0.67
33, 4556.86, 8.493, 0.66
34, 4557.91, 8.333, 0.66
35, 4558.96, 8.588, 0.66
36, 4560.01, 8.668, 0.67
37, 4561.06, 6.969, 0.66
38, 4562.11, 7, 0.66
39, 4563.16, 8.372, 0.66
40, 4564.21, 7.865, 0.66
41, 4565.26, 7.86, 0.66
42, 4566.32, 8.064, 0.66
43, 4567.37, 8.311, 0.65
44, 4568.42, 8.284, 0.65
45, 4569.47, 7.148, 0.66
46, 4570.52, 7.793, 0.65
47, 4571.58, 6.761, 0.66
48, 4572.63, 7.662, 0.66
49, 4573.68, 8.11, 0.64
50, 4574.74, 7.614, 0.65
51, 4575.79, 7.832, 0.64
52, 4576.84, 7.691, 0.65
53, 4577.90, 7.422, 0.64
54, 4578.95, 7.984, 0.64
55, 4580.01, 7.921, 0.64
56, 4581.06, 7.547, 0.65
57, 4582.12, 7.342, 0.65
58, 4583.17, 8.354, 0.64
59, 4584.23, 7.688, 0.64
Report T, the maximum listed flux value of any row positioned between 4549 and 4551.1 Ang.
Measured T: 7.439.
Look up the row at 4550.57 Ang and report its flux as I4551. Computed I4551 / 7.439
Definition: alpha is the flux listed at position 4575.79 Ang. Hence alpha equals 7.832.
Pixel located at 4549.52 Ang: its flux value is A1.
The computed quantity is 6.574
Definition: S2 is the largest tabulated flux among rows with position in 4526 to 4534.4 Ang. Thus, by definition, 9.846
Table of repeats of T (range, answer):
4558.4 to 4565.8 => 8.668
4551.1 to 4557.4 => 8.669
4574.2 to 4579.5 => 7.984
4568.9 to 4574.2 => 8.11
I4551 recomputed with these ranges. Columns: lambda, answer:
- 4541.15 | 8.573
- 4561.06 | 6.969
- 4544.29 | 8.705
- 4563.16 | 8.372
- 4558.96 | 8.588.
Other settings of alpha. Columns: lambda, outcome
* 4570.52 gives 7.793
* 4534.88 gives 7.897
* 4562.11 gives 7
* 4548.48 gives 6.83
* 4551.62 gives 7.963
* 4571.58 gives 6.761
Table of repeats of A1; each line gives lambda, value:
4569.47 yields 7.148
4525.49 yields 8.834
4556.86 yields 8.493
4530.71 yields 8.222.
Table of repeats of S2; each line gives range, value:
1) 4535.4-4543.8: 9.435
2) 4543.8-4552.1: 8.93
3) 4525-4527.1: 8.834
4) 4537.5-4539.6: 8.562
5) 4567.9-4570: 8.284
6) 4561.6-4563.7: 8.372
